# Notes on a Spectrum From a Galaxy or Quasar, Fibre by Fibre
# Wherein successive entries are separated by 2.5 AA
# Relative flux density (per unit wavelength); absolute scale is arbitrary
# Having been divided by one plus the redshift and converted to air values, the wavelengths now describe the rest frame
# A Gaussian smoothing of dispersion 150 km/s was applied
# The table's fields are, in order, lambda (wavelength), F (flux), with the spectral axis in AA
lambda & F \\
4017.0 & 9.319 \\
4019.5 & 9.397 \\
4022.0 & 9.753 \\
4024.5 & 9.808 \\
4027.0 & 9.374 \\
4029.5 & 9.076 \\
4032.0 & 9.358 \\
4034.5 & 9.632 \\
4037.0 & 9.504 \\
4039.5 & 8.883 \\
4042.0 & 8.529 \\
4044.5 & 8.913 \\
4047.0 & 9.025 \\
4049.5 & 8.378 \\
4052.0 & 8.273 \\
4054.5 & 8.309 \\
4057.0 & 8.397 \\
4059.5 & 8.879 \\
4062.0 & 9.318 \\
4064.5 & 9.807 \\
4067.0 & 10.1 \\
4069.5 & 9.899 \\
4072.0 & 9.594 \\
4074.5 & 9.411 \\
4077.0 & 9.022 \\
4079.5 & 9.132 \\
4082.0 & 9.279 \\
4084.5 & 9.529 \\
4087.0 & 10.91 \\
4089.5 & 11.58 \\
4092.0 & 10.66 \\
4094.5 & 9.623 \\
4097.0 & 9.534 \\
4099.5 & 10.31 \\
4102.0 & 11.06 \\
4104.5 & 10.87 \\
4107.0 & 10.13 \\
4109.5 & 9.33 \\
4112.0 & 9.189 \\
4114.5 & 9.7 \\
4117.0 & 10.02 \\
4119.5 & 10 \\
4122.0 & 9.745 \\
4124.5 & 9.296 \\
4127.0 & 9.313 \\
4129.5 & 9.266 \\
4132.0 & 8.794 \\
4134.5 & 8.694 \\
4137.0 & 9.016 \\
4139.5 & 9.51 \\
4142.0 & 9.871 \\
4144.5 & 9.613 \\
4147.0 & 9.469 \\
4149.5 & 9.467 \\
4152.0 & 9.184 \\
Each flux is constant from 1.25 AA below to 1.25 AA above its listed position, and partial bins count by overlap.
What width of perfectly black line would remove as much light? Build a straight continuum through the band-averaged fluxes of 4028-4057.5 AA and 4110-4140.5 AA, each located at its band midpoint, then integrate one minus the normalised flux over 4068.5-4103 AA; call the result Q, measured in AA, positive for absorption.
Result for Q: -3.1 AA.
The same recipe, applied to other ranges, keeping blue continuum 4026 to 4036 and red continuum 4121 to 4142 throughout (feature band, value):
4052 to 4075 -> 0.2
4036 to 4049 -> 0.6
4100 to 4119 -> -1.6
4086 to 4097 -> -1.5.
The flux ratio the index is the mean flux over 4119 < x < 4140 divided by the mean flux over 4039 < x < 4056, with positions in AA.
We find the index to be 1.08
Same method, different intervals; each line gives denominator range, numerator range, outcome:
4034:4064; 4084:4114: 1.16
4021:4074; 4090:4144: 1.06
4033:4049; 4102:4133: 1.07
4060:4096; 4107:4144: 0.96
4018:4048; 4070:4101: 1.07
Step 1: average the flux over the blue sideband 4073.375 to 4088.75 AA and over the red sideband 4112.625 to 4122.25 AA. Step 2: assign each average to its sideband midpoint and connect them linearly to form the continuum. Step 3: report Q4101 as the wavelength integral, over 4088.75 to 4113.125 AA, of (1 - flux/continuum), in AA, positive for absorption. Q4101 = -1.2 AA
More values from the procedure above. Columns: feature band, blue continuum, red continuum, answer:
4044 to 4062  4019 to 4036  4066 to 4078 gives 1.7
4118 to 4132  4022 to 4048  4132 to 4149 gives -0.2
